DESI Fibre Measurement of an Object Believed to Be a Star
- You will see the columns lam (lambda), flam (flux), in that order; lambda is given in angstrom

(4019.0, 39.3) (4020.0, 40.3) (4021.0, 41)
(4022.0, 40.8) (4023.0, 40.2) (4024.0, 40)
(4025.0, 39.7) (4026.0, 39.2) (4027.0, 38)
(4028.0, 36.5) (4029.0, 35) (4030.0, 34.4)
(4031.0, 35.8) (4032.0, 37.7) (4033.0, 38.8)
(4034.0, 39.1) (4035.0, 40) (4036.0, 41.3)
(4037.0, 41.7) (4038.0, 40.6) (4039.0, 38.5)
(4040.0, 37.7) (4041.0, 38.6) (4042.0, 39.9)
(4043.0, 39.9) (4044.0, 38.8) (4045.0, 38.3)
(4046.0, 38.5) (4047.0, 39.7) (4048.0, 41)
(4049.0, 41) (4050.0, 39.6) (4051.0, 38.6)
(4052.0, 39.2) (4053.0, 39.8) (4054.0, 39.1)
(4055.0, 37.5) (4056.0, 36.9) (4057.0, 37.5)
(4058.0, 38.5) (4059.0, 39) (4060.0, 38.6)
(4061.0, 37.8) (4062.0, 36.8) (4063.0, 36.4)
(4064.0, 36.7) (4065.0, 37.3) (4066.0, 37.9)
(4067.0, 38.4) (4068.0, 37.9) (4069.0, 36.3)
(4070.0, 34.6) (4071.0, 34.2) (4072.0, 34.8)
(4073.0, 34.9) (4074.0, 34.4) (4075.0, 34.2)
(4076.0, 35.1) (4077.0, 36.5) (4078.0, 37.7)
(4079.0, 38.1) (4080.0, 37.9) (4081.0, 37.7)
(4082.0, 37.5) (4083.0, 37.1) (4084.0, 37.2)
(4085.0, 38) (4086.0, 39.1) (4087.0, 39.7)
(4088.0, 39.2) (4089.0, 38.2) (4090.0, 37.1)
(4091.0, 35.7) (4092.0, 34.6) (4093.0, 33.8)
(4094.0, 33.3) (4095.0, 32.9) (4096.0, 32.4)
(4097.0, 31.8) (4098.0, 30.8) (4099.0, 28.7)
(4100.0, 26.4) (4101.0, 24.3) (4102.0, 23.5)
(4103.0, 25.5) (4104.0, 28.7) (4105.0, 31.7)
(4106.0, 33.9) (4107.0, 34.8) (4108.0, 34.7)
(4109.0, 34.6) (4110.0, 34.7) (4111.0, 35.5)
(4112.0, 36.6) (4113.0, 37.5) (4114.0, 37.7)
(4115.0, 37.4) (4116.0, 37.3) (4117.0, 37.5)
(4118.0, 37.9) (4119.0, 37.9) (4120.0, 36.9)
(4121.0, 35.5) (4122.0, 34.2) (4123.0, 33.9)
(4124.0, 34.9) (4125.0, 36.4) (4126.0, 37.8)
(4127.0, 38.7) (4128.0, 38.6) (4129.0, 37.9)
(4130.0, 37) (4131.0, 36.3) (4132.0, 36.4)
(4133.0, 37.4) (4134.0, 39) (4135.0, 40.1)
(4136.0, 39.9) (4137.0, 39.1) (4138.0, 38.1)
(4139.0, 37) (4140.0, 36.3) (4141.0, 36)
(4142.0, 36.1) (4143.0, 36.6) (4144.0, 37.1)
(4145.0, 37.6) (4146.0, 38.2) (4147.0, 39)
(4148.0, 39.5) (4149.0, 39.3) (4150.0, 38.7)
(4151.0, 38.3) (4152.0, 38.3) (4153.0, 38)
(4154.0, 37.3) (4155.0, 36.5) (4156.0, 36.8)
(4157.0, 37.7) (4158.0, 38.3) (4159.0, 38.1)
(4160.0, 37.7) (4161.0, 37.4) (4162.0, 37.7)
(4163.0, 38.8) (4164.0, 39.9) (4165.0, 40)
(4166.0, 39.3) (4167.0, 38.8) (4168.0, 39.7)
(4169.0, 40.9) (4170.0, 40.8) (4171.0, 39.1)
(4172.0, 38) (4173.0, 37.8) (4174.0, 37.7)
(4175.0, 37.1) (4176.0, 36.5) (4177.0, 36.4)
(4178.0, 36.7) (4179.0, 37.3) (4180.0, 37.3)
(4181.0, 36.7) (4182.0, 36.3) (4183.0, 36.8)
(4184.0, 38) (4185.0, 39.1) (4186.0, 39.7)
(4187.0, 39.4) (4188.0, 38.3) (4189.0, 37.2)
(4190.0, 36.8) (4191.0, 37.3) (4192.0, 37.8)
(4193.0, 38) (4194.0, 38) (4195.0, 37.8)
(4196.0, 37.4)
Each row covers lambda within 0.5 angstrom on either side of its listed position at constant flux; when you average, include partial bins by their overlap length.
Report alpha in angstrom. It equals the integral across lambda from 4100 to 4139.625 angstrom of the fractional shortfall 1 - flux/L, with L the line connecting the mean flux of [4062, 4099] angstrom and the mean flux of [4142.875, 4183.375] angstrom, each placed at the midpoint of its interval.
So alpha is 1.7 angstrom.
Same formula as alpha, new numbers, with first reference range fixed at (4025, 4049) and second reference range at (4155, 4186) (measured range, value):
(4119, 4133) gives 0.6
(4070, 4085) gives 0.9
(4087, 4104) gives 2.9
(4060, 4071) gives 0.5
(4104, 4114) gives 1.0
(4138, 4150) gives 0.2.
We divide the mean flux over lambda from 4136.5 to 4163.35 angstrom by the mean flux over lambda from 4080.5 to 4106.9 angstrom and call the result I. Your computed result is 1.13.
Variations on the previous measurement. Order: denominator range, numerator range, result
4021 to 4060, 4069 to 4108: 0.88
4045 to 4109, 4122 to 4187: 1.06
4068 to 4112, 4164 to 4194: 1.11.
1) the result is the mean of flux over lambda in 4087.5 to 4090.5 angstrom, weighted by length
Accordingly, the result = 38.2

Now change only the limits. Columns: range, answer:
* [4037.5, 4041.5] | 38.9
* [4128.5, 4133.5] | 37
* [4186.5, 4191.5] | 37.8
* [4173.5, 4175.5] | 37.4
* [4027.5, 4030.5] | 35.3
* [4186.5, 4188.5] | 38.8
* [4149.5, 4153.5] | 38.3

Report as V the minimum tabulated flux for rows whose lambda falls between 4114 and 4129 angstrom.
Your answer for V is 33.9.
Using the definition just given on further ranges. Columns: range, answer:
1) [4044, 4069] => 36.3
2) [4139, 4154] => 36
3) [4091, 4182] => 23.5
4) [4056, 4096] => 32.4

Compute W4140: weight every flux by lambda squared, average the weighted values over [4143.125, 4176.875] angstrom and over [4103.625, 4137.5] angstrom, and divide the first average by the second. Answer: 1.07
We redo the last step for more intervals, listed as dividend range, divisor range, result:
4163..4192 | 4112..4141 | 1.05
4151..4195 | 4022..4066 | 1.05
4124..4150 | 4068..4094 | 1.06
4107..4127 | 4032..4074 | 0.98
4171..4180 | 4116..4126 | 1.06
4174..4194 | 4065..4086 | 1.08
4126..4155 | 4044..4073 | 1.04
